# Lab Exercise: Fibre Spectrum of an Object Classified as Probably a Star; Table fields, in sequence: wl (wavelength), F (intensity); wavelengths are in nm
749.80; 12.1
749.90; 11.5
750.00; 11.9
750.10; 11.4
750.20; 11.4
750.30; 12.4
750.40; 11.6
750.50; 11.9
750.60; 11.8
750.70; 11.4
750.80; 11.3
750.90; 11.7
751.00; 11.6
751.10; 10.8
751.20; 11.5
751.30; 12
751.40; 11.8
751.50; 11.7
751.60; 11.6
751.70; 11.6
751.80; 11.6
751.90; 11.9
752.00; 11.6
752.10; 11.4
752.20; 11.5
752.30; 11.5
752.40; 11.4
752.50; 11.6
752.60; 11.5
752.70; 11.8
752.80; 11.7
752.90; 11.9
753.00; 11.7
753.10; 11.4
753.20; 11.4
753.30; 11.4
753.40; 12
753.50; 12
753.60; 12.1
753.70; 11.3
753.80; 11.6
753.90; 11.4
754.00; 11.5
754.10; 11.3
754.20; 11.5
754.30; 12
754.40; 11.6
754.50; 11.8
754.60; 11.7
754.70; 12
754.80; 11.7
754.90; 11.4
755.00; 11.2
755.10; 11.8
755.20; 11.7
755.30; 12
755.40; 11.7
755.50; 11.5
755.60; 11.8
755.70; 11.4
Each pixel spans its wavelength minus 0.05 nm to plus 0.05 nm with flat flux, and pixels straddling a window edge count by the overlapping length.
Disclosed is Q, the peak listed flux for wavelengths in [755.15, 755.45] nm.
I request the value 12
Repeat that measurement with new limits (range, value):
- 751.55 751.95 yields 11.9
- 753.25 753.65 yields 12.1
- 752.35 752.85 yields 11.8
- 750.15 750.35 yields 12.4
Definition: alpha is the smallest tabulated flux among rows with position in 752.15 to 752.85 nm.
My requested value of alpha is 11.4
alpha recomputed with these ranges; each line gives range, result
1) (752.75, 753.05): 11.7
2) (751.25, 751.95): 11.6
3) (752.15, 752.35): 11.5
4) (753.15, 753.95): 11.3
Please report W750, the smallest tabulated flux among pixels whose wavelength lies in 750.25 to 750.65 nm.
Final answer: 11.6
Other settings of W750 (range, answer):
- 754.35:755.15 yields 11.2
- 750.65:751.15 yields 10.8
